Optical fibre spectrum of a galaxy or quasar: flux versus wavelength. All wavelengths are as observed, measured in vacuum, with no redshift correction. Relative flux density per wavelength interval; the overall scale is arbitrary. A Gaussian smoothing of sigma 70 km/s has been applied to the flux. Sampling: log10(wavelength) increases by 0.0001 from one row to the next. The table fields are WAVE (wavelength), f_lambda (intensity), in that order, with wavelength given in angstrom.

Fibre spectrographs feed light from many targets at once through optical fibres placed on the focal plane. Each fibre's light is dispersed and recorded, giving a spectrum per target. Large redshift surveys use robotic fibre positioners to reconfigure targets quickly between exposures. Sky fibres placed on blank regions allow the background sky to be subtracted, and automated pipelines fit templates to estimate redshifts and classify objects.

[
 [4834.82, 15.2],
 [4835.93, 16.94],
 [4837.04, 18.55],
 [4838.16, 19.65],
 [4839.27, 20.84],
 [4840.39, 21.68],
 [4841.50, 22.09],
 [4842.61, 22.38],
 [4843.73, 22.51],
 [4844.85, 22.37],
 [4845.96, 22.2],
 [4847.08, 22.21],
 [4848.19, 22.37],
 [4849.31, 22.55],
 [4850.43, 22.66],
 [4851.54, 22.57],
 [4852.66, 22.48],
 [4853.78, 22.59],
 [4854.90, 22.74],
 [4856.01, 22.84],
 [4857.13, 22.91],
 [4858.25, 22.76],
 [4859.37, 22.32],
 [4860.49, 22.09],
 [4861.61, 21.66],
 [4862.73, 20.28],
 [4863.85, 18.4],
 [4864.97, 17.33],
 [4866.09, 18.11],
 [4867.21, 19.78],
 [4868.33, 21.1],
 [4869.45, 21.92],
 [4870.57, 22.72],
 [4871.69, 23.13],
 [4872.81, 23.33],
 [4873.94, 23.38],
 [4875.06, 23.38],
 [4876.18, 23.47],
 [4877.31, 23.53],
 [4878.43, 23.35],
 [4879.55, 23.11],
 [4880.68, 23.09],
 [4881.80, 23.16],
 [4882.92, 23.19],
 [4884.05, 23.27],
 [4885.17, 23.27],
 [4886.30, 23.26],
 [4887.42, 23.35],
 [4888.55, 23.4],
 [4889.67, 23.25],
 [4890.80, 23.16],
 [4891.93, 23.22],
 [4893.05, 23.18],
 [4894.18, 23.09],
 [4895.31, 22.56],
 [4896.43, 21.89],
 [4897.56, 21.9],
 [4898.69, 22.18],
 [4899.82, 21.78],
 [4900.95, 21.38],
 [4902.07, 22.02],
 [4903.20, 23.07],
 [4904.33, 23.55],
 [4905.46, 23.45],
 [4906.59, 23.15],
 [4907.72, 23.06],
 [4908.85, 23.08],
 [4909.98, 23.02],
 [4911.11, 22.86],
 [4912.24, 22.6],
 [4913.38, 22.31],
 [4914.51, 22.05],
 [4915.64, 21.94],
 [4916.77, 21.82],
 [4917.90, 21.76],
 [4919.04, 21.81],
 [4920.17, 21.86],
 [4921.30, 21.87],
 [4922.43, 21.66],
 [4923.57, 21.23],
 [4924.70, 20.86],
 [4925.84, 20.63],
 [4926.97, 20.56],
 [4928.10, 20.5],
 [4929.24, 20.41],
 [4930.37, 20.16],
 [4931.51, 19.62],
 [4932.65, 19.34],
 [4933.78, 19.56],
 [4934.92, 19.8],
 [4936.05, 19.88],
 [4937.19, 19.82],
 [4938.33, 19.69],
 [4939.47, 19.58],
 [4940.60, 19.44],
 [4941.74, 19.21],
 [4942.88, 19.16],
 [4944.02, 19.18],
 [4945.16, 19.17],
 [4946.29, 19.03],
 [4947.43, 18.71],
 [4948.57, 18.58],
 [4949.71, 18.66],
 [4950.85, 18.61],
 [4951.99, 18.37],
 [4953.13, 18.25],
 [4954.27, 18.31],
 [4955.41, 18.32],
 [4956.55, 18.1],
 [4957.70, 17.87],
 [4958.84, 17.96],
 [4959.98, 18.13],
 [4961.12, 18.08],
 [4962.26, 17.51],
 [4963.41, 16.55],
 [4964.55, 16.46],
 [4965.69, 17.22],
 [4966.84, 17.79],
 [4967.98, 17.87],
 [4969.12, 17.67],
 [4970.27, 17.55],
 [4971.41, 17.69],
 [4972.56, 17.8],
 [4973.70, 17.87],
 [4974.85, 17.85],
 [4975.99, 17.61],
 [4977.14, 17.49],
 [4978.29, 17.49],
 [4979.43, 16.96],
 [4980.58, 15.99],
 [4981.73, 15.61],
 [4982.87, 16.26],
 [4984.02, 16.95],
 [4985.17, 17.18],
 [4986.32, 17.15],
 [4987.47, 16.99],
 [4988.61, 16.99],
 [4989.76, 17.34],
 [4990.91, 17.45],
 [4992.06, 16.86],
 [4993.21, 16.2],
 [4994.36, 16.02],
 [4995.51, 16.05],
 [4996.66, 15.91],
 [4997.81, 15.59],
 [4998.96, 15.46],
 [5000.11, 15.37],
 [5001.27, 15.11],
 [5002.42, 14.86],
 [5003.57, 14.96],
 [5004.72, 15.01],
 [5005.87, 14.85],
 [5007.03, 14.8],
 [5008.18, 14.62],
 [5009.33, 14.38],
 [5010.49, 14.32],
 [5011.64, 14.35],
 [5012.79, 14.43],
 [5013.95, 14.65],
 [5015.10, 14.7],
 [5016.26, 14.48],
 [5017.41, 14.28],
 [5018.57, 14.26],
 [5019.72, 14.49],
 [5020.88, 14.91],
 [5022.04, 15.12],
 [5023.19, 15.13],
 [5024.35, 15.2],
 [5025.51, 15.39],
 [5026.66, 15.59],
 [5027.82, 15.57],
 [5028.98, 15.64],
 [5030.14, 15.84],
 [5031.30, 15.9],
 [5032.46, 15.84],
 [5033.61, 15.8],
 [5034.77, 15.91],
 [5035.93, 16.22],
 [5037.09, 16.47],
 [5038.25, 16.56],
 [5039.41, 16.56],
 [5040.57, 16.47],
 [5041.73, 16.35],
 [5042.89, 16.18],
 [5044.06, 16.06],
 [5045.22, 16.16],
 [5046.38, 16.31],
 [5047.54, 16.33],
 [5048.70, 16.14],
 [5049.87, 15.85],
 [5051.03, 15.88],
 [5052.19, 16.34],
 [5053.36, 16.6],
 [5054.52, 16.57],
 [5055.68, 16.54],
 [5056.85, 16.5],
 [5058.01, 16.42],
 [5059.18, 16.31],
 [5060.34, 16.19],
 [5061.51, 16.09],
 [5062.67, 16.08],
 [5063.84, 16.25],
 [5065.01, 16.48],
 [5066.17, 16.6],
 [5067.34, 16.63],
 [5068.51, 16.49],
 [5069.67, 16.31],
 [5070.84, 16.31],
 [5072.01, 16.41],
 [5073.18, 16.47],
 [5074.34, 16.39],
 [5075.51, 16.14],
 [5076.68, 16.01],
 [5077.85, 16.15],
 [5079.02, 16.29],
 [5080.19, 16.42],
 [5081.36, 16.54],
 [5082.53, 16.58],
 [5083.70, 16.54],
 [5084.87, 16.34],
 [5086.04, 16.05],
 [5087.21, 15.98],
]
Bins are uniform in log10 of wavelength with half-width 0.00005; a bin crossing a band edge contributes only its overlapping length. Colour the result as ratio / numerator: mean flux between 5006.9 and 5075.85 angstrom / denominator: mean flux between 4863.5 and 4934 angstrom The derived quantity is 0.72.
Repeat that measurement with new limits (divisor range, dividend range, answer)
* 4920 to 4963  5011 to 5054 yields 0.81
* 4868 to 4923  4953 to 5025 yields 0.72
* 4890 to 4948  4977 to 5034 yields 0.73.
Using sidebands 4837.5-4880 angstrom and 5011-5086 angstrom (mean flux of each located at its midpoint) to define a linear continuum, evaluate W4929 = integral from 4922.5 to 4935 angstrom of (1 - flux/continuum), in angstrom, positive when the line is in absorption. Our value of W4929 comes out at -0.4 angstrom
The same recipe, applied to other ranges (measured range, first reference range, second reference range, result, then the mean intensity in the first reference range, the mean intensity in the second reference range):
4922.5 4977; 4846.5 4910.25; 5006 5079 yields 2.2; 22.4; 15.8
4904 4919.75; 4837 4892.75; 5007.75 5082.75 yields -1.5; 22.2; 15.9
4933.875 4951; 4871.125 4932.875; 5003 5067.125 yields 0.9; 22.4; 15.7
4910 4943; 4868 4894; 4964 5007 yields -0.8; 23.1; 16.6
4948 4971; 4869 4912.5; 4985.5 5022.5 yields 0.6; 22.9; 15.4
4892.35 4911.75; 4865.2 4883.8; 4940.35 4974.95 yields -1.5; 22.4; 18.1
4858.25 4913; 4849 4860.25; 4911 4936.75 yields -1.3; 22.6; 21.1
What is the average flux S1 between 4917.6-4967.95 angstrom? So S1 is 19.3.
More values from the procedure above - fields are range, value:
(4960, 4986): 17.3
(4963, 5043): 16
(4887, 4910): 22.8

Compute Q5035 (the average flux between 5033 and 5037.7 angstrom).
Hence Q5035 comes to 16.1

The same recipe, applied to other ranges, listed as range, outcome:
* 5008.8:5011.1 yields 14.3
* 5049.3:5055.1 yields 16.3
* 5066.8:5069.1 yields 16.6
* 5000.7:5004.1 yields 15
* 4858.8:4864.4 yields 20.9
